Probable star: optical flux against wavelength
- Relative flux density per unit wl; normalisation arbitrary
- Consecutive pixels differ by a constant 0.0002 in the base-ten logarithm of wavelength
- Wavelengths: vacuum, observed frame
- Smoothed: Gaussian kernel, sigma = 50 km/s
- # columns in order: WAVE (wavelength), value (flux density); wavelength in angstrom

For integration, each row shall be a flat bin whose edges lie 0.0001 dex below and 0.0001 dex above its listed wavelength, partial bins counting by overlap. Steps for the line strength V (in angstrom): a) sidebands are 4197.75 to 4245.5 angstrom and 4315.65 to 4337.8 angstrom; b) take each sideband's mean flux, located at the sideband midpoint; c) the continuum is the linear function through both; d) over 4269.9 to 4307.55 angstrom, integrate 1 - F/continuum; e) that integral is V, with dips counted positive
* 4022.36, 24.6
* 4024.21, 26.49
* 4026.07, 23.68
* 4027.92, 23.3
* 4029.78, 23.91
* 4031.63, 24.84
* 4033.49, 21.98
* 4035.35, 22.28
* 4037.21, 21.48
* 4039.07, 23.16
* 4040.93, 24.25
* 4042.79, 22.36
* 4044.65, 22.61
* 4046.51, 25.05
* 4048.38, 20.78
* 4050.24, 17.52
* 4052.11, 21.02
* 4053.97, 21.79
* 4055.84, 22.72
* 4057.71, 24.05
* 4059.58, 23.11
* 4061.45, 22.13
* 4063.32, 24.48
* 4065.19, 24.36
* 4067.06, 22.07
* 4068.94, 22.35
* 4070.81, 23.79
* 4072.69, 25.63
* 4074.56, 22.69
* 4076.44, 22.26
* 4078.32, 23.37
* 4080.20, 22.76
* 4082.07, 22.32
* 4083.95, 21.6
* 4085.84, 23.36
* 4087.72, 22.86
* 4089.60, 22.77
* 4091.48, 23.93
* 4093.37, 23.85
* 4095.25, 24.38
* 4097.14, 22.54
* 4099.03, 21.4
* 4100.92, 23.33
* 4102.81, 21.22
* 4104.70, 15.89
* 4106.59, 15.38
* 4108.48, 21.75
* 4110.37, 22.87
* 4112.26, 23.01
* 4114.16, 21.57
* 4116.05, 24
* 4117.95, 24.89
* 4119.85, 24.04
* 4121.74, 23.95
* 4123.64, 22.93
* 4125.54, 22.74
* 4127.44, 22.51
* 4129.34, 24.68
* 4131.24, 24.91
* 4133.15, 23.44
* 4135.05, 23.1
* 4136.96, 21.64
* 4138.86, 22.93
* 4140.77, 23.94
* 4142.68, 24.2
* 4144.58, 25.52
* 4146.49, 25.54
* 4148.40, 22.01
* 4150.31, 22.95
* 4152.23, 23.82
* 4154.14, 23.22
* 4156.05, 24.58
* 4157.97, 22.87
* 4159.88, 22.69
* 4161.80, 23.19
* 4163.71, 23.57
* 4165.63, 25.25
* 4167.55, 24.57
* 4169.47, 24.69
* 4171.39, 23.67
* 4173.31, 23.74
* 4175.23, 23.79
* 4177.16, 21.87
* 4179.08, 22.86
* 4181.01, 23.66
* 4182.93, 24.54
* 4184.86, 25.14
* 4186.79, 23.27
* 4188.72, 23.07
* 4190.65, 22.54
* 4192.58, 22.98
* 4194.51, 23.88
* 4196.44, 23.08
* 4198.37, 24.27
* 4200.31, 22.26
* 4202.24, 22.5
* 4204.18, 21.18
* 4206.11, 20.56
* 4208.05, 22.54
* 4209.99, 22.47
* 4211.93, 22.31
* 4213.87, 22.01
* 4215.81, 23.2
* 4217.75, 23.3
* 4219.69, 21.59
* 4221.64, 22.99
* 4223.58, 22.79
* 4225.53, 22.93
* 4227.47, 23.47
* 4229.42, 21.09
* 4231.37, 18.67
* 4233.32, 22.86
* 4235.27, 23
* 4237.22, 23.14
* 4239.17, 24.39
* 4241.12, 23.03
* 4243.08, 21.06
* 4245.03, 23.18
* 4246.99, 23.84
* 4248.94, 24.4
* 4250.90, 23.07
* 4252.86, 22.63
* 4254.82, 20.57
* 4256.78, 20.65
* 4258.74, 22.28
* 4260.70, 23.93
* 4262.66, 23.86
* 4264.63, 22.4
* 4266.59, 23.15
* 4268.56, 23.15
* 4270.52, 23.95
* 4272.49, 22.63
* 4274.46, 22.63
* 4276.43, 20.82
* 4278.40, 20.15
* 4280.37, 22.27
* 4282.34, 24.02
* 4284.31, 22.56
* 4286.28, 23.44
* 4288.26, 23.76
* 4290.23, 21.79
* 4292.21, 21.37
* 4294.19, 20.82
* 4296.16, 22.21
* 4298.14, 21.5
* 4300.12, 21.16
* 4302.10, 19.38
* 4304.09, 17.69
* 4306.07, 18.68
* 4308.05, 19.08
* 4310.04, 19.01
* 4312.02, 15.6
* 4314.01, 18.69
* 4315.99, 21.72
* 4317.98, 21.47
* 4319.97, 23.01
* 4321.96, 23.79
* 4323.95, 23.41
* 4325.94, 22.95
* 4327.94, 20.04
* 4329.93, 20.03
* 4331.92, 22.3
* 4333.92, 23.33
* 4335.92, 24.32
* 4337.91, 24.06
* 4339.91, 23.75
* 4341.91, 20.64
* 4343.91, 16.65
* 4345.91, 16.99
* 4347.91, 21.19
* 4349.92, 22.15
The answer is 1.50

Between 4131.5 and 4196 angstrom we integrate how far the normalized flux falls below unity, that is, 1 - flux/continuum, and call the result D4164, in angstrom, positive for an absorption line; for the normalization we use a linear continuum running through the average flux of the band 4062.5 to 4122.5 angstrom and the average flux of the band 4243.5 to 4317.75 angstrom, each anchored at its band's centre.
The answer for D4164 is -3.9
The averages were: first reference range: 22.6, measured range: 23.6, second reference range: 21.7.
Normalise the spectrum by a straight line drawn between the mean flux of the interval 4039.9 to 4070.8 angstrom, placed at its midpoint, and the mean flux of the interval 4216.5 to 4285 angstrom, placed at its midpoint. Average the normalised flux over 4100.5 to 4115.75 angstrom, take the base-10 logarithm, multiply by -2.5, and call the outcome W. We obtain 0.10 mag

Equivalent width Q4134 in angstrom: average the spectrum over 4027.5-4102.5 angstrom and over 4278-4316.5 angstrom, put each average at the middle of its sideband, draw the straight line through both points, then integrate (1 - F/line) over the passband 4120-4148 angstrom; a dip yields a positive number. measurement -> -1.9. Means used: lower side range 22.8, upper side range 20.7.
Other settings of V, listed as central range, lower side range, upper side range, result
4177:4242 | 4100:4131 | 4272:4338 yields -2.7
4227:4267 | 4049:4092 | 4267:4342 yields -1.3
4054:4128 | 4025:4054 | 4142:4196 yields 1.0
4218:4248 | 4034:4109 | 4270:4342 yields -1.0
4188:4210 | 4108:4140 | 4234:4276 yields 0.4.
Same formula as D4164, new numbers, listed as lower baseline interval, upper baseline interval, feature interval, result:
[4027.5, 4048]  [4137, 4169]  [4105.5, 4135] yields 1.0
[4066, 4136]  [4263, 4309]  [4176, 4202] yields -1.3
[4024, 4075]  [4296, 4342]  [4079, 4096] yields -0.3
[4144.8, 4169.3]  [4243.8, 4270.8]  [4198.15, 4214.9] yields 0.9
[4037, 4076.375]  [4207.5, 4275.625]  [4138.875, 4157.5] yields -1.0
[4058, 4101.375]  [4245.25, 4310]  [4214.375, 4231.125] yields -0.1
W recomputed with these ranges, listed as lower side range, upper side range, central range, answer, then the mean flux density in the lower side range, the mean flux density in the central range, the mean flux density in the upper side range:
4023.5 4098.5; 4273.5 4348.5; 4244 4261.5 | -0.05 mag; 23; 22.7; 21.2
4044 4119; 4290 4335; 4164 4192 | -0.09 mag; 22.4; 23.7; 20.8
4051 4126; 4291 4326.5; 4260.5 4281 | -0.08 mag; 22.6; 22.6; 20.6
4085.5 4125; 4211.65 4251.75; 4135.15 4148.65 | -0.06 mag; 22.4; 23.7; 22.7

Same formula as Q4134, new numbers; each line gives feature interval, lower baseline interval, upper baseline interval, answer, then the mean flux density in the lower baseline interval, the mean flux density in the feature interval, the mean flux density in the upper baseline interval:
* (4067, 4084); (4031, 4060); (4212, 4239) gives -0.4 angstrom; 22.4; 23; 22.4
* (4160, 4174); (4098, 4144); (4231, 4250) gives -0.8 angstrom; 22.5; 24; 22.9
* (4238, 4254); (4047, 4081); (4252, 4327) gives -1.0 angstrom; 22.6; 23.2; 21.6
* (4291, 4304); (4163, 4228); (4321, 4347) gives 0.7 angstrom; 23.1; 20.8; 21.7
